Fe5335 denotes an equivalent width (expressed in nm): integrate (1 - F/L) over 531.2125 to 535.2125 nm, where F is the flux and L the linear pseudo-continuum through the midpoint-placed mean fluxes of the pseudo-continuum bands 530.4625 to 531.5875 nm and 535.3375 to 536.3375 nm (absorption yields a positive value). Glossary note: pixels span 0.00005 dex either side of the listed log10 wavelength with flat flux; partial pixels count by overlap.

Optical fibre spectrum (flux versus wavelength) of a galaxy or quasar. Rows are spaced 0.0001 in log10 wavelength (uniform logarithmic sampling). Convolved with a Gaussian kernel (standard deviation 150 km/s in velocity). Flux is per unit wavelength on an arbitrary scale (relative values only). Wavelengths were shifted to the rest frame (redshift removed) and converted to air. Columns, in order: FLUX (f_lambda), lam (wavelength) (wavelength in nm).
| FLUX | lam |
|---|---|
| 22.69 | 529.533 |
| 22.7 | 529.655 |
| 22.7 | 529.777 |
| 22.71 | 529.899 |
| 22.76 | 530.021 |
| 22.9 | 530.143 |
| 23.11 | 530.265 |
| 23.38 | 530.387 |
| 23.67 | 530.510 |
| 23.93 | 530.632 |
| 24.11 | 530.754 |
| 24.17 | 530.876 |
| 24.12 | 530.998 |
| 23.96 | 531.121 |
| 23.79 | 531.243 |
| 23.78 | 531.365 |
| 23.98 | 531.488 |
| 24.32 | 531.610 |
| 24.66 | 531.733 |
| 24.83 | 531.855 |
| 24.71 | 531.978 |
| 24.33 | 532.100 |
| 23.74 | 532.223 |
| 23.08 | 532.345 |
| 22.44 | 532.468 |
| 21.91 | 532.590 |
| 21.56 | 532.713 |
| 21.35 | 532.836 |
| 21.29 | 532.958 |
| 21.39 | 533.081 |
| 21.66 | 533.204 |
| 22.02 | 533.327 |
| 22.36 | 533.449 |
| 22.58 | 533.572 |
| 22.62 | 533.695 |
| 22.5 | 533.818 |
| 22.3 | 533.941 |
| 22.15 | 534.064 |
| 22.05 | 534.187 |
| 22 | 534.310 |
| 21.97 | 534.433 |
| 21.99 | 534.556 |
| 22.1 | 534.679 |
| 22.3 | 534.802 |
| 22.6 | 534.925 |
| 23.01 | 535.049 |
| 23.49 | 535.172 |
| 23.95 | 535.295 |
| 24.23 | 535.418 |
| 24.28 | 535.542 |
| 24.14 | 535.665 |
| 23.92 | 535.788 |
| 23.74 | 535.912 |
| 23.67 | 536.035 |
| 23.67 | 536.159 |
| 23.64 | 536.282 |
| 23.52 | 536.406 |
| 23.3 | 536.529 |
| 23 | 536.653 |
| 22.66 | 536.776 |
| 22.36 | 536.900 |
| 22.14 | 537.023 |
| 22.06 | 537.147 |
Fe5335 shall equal 0.20 nm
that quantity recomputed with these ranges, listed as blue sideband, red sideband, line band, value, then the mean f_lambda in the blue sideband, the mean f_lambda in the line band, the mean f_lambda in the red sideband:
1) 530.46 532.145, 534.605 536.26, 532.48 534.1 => 0.125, 24.2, 22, 23.5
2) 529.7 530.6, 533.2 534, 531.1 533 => -0.059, 23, 23.4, 22.3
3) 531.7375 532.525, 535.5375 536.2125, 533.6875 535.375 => 0.097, 23.9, 22.5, 23.9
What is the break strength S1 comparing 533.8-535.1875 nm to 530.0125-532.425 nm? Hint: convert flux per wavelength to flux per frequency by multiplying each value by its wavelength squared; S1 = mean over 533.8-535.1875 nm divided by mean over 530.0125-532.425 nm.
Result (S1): 0.95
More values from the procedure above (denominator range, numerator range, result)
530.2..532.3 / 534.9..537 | 0.99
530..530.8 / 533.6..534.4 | 0.96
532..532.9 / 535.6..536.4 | 1.06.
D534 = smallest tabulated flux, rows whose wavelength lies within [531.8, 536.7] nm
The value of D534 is 21.29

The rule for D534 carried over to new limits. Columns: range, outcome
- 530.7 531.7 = 23.78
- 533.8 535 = 21.97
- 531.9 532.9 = 21.35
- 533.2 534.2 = 21.66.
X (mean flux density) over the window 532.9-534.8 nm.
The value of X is 22.1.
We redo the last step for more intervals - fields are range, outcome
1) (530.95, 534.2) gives 22.9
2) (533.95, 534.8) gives 22.1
